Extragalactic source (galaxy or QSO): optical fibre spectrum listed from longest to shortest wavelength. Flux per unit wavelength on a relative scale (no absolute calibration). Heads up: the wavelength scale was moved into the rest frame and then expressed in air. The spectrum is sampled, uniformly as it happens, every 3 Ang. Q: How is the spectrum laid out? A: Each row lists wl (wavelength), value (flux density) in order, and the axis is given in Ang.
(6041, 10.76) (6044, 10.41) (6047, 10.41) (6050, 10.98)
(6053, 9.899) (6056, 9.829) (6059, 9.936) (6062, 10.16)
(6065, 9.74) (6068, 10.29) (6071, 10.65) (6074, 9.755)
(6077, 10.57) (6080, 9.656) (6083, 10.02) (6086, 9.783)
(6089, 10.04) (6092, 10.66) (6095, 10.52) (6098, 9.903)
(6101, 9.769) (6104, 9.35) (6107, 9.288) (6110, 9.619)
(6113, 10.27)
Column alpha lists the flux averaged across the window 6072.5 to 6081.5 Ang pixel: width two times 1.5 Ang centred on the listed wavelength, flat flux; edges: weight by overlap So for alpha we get 9.99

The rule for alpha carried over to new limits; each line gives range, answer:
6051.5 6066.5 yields 9.91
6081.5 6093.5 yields 10.1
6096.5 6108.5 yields 9.58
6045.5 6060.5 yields 10.2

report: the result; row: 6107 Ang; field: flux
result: 9.288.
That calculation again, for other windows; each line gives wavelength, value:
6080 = 9.656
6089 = 10.04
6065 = 9.74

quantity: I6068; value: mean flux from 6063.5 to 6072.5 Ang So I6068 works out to 10.2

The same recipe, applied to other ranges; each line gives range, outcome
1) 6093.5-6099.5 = 10.2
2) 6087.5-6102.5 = 10.2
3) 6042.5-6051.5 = 10.6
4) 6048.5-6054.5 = 10.4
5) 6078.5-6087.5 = 9.82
